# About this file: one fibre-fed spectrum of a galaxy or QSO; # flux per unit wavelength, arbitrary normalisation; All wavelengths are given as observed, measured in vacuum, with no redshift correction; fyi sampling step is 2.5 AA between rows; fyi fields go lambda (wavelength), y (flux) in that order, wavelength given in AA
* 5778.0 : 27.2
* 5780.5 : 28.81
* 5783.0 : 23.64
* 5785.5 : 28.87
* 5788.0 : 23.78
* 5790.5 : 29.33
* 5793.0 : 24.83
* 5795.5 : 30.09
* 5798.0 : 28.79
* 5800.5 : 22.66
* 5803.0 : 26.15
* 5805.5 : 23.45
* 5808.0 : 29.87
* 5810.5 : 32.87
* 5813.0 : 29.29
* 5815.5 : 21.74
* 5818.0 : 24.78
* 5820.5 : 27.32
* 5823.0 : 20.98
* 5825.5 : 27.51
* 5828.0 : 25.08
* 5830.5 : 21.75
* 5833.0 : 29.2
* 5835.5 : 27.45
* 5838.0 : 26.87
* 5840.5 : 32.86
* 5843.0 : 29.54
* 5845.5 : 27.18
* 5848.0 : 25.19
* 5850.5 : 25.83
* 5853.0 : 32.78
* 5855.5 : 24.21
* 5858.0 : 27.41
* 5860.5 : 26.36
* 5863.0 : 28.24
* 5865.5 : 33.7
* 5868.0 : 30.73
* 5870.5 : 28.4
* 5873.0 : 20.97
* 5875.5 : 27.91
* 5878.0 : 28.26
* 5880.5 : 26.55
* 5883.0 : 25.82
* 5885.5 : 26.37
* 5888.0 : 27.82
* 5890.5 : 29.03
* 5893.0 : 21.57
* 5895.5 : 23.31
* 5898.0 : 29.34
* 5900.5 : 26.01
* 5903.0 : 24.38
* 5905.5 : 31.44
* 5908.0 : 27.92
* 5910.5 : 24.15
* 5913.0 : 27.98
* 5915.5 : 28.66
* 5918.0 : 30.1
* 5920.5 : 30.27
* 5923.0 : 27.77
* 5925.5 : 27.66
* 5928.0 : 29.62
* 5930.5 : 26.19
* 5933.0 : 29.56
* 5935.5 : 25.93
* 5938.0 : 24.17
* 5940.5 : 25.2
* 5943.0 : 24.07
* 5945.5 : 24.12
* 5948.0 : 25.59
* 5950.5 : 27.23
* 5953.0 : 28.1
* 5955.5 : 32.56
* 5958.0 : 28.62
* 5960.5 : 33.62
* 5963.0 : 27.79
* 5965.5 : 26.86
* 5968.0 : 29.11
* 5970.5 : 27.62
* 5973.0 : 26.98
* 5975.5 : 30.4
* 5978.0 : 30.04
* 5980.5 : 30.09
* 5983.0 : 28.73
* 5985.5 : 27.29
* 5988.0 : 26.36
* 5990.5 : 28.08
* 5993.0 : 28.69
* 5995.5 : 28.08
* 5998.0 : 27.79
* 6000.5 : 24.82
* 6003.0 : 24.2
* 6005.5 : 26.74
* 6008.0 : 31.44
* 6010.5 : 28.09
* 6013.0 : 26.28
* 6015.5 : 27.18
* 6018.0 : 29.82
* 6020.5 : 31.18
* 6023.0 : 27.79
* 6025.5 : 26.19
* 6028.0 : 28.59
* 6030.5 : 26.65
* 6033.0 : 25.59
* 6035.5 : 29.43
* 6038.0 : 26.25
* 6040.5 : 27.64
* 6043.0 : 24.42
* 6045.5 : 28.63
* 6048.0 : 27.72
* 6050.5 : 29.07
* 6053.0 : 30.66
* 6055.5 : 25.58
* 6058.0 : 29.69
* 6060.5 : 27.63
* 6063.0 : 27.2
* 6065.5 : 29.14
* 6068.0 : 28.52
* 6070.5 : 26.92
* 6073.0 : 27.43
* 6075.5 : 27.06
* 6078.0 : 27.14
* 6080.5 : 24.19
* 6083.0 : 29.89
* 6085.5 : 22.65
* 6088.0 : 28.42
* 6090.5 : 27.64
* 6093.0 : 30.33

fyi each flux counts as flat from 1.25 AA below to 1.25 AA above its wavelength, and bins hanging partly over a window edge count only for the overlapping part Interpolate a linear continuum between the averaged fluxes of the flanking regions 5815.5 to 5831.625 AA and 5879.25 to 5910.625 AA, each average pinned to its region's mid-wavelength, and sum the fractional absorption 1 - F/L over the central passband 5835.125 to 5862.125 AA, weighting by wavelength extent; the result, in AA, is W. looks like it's -2.9 AA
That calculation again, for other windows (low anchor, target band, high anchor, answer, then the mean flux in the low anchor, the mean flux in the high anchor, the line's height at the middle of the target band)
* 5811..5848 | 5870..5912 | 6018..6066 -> 0.9 AA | 26.6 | 27.9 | 27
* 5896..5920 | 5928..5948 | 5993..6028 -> 1.3 AA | 27.7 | 27.7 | 27.7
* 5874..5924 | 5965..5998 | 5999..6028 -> -1.0 AA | 27.2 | 27.7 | 27.5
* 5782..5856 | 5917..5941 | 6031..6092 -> -0.5 AA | 26.8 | 27.4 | 27.1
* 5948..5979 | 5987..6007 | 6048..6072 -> 1.2 AA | 28.9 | 28.2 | 28.7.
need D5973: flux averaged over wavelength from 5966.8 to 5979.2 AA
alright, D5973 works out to 28.8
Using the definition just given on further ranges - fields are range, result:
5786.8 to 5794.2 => 26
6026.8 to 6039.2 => 27.3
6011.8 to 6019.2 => 27.8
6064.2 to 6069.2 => 28.8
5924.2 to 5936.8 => 27.8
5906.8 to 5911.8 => 26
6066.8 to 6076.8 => 27.5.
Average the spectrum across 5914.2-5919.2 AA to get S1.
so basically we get 29.4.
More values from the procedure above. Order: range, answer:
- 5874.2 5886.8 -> 27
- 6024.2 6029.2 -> 27.4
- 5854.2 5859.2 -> 25.9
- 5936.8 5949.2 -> 24.6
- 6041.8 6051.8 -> 27.5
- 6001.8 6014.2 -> 27.4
